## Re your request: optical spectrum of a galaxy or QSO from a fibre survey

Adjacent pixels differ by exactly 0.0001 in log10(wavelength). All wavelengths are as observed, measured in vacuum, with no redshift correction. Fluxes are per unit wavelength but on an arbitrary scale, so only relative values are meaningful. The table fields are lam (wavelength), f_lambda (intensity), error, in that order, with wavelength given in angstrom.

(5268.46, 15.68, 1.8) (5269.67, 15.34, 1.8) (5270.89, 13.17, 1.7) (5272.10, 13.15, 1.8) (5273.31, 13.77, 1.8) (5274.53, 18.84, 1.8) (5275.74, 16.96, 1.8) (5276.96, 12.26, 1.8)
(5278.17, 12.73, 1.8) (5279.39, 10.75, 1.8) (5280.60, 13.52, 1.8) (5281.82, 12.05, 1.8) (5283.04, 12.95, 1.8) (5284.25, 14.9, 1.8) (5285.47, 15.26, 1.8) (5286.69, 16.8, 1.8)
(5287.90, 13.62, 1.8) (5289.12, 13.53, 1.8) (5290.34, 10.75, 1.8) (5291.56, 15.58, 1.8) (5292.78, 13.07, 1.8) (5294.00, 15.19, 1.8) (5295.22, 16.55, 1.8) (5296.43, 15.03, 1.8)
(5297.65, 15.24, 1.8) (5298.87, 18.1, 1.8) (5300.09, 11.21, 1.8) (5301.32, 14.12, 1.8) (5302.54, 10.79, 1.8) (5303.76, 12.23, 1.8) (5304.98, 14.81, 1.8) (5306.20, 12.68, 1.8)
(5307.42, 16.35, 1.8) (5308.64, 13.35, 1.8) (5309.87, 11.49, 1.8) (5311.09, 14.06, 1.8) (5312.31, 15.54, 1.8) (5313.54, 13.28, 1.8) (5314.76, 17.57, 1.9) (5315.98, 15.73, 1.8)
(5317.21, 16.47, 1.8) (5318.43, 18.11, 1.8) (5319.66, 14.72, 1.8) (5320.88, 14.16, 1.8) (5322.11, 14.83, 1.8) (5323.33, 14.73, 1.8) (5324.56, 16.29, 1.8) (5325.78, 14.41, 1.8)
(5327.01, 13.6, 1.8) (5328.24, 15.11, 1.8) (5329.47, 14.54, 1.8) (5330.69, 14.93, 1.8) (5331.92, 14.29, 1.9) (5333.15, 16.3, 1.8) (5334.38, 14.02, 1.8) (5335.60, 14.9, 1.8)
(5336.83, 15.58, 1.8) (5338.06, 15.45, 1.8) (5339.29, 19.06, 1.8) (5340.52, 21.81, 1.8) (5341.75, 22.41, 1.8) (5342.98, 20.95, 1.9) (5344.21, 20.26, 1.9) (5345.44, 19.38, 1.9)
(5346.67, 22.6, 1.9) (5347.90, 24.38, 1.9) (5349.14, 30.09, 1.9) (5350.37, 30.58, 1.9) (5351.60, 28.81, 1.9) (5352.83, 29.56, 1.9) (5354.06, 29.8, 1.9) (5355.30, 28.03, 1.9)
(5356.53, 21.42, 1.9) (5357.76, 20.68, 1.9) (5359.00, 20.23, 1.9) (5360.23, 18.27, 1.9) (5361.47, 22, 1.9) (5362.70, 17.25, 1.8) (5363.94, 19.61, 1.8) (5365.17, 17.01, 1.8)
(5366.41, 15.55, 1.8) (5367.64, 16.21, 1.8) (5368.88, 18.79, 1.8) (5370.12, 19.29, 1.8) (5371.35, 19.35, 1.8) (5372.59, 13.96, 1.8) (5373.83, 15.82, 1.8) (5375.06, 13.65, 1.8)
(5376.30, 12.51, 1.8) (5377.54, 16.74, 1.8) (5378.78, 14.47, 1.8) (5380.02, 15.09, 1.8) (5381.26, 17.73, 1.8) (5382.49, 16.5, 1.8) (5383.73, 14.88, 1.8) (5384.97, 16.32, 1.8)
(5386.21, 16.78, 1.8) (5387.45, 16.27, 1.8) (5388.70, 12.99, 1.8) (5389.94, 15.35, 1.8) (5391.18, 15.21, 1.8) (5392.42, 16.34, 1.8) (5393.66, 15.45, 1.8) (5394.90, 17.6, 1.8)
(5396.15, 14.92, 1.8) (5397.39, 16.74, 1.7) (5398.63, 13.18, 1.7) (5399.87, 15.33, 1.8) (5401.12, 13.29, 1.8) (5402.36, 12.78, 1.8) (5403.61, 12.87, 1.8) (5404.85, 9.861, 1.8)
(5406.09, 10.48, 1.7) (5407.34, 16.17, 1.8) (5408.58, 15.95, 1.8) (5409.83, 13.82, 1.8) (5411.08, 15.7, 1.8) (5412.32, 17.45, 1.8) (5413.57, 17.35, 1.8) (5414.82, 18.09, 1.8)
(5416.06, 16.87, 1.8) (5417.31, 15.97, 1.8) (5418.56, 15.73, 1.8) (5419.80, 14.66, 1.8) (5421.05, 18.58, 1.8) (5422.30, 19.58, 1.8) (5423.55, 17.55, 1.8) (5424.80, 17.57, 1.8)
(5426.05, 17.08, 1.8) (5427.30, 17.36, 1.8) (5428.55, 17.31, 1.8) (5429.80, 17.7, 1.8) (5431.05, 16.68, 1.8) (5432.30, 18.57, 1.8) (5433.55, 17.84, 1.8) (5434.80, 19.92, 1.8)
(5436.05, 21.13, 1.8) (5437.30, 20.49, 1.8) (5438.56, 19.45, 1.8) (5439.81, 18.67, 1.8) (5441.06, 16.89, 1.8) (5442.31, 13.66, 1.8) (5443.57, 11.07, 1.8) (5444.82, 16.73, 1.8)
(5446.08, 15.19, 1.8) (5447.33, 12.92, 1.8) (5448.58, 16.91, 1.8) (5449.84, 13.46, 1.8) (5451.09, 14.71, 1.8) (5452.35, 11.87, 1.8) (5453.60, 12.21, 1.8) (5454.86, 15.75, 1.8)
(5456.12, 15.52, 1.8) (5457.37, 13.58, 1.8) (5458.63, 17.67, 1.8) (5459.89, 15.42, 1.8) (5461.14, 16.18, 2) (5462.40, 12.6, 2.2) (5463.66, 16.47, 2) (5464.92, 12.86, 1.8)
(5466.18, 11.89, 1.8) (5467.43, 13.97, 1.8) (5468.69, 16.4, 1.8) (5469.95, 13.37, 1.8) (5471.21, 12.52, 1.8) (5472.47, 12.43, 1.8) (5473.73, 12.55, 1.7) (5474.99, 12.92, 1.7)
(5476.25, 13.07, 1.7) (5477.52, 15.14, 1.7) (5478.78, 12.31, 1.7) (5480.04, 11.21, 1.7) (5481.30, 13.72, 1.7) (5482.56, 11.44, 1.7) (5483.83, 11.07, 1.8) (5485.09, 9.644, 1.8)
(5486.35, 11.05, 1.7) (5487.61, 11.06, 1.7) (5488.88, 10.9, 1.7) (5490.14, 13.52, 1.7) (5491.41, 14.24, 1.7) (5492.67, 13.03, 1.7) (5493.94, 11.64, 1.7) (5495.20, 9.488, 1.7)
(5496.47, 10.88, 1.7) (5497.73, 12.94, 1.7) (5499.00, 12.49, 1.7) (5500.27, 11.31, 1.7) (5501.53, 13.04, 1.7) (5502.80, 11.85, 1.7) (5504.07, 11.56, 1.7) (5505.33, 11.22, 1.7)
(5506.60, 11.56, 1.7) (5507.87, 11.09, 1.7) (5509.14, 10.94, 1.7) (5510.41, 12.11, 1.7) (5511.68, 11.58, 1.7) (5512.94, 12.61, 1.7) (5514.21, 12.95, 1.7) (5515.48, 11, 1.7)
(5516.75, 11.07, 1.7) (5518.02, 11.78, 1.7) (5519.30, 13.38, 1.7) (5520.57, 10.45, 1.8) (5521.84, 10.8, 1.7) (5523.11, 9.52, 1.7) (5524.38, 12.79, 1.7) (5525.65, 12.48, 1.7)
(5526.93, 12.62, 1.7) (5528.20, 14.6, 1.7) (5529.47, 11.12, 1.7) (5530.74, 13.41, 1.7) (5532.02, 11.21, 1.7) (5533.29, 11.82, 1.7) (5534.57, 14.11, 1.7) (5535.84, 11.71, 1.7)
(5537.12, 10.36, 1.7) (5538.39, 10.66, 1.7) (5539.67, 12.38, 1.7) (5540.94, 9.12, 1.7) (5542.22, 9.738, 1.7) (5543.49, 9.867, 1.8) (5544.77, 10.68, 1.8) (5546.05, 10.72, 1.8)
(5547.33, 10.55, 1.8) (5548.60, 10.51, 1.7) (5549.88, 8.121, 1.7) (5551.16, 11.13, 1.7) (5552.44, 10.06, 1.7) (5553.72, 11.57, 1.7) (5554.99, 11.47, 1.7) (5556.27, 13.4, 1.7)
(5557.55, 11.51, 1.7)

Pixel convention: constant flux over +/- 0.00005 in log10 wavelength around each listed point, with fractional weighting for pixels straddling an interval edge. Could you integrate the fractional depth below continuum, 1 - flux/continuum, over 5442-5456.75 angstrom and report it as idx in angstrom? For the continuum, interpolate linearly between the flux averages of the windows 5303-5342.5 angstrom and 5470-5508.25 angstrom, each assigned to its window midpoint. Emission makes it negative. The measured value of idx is -1.52 angstrom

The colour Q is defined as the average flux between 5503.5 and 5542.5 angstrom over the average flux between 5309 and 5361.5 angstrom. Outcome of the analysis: 0.62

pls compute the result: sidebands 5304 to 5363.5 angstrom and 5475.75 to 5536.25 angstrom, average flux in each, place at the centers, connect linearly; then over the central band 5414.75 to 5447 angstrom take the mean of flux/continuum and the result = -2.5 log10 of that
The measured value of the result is -0.17 mag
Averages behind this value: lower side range 18.4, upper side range 12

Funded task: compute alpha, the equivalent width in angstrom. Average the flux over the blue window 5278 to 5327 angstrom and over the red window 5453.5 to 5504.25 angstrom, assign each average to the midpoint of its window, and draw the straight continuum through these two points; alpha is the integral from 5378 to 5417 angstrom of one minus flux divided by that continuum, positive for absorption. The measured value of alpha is -4.7 angstrom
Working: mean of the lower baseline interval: 14.3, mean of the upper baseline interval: 13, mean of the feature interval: 15.2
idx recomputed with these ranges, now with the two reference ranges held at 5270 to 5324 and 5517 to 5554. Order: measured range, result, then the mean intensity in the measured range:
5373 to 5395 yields -3.77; 15.5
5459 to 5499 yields -2.63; 12.8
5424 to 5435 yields -4.41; 17.7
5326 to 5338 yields -0.82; 14.8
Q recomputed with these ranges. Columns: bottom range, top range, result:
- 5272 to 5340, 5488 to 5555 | 0.79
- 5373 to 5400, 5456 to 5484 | 0.89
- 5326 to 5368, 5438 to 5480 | 0.72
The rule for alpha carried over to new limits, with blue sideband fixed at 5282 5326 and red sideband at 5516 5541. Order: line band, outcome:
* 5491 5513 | 0.59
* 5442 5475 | -3.81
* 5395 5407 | -0.15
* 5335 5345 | -3.36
